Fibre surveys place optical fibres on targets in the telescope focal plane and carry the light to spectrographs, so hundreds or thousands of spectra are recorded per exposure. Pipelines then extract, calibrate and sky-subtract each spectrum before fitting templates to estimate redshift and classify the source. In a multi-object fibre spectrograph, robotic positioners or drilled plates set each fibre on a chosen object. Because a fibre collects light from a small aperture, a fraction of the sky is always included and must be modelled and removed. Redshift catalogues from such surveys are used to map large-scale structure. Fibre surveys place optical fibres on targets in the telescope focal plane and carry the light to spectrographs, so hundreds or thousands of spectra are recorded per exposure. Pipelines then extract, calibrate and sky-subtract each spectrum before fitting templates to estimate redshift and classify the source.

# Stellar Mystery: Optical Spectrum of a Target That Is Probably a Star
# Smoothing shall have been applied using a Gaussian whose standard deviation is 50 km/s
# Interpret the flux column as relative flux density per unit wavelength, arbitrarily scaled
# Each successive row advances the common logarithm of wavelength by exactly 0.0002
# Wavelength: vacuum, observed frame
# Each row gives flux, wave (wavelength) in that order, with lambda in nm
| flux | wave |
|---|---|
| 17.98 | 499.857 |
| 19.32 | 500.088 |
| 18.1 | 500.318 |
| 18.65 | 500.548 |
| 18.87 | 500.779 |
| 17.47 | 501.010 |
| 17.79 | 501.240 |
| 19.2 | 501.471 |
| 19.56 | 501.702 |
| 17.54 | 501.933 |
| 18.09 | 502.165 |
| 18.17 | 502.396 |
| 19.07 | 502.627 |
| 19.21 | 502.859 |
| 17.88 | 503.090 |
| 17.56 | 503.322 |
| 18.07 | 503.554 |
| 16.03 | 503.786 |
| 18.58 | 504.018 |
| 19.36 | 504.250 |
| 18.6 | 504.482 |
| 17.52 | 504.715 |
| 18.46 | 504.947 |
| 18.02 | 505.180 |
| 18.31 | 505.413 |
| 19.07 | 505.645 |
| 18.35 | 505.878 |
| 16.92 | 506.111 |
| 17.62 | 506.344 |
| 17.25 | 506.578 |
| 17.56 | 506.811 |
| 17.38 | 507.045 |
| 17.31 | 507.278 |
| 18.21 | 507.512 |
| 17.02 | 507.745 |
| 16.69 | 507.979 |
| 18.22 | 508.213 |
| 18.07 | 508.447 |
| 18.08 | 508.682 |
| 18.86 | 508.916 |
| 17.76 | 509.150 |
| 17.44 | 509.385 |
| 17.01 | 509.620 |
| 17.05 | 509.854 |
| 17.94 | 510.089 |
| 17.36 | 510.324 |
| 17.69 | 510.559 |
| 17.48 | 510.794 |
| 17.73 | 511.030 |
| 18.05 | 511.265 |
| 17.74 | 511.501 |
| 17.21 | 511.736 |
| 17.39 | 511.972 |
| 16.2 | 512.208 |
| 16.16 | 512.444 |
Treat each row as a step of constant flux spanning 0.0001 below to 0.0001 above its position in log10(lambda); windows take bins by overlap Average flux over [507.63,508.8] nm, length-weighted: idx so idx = 17.6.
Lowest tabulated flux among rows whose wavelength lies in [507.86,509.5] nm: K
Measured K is 16.69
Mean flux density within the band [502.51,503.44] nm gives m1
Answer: 18.4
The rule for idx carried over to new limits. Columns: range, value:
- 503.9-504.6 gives 18.8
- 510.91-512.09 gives 17.6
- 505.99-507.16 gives 17.3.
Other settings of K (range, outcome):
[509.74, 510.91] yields 17.05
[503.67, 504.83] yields 16.03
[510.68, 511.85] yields 17.21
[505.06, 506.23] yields 16.92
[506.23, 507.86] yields 17.02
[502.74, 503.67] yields 17.56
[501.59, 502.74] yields 17.54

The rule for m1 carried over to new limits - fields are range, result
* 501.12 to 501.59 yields 18.5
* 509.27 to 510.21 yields 17.4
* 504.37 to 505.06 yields 18.2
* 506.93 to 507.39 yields 17.4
